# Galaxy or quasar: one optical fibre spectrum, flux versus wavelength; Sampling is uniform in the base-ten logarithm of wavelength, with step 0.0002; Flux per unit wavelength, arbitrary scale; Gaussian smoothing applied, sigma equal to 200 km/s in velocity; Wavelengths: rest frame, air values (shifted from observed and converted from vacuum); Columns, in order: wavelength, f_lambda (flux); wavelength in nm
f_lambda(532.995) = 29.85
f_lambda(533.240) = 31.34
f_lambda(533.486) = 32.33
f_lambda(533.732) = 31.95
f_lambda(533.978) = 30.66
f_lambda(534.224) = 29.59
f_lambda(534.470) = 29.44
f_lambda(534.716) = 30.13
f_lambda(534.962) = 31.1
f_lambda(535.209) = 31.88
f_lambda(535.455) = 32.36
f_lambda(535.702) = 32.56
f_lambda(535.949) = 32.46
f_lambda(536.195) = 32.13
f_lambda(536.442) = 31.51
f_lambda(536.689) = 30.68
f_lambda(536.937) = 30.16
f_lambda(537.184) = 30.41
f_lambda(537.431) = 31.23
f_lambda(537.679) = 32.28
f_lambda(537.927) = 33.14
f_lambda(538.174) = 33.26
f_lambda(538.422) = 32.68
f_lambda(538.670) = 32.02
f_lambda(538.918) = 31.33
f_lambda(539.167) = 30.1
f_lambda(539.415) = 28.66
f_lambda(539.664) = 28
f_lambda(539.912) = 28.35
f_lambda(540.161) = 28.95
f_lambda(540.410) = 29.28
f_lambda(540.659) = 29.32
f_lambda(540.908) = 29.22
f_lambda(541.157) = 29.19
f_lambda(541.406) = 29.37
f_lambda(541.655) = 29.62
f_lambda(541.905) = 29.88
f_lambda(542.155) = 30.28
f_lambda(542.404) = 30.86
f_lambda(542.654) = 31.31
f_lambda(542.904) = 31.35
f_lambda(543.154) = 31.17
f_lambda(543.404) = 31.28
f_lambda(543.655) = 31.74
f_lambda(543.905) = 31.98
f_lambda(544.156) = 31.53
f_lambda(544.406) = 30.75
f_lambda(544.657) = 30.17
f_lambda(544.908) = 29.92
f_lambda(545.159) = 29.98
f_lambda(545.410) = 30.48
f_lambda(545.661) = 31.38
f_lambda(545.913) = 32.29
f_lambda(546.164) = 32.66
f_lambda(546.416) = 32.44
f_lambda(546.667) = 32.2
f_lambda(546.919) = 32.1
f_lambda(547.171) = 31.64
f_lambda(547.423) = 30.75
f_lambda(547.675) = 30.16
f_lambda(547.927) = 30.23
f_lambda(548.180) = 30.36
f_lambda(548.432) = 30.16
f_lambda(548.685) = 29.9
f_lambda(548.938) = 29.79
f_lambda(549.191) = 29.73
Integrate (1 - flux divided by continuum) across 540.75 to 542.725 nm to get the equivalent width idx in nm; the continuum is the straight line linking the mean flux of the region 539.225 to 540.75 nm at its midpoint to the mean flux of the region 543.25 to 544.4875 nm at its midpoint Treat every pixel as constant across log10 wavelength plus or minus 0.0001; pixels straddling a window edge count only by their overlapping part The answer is 0.01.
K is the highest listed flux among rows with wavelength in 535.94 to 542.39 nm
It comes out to 33.26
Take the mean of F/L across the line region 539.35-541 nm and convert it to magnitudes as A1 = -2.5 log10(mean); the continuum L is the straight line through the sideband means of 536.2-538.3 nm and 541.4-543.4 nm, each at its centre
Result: 0.08 mag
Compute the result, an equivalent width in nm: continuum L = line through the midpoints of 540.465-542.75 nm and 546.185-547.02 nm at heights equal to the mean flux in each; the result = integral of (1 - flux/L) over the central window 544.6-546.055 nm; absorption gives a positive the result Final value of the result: 0.043 nm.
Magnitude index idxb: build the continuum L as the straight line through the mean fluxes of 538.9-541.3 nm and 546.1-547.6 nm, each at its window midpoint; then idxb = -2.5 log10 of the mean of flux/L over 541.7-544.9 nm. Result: -0.02 mag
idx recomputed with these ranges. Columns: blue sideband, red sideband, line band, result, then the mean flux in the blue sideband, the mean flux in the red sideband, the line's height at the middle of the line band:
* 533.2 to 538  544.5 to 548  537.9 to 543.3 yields 0.17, 31.3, 31.2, 31.3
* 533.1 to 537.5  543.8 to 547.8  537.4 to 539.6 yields -0.02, 31.2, 31.3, 31.2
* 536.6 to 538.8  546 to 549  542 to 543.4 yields 0.02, 31.8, 31.1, 31.4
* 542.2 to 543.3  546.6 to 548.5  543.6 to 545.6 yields 0.02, 31.1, 30.9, 31.1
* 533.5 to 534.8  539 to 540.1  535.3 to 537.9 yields -0.16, 30.5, 28.9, 29.8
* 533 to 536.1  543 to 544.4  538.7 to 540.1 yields 0.09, 31.3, 31.5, 31.4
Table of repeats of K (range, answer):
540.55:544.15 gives 31.98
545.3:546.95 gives 32.66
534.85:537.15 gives 32.56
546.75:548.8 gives 32.1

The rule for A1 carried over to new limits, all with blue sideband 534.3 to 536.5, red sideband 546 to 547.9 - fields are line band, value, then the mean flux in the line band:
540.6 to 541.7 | 0.08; 29.3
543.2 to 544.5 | 0.01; 31.5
